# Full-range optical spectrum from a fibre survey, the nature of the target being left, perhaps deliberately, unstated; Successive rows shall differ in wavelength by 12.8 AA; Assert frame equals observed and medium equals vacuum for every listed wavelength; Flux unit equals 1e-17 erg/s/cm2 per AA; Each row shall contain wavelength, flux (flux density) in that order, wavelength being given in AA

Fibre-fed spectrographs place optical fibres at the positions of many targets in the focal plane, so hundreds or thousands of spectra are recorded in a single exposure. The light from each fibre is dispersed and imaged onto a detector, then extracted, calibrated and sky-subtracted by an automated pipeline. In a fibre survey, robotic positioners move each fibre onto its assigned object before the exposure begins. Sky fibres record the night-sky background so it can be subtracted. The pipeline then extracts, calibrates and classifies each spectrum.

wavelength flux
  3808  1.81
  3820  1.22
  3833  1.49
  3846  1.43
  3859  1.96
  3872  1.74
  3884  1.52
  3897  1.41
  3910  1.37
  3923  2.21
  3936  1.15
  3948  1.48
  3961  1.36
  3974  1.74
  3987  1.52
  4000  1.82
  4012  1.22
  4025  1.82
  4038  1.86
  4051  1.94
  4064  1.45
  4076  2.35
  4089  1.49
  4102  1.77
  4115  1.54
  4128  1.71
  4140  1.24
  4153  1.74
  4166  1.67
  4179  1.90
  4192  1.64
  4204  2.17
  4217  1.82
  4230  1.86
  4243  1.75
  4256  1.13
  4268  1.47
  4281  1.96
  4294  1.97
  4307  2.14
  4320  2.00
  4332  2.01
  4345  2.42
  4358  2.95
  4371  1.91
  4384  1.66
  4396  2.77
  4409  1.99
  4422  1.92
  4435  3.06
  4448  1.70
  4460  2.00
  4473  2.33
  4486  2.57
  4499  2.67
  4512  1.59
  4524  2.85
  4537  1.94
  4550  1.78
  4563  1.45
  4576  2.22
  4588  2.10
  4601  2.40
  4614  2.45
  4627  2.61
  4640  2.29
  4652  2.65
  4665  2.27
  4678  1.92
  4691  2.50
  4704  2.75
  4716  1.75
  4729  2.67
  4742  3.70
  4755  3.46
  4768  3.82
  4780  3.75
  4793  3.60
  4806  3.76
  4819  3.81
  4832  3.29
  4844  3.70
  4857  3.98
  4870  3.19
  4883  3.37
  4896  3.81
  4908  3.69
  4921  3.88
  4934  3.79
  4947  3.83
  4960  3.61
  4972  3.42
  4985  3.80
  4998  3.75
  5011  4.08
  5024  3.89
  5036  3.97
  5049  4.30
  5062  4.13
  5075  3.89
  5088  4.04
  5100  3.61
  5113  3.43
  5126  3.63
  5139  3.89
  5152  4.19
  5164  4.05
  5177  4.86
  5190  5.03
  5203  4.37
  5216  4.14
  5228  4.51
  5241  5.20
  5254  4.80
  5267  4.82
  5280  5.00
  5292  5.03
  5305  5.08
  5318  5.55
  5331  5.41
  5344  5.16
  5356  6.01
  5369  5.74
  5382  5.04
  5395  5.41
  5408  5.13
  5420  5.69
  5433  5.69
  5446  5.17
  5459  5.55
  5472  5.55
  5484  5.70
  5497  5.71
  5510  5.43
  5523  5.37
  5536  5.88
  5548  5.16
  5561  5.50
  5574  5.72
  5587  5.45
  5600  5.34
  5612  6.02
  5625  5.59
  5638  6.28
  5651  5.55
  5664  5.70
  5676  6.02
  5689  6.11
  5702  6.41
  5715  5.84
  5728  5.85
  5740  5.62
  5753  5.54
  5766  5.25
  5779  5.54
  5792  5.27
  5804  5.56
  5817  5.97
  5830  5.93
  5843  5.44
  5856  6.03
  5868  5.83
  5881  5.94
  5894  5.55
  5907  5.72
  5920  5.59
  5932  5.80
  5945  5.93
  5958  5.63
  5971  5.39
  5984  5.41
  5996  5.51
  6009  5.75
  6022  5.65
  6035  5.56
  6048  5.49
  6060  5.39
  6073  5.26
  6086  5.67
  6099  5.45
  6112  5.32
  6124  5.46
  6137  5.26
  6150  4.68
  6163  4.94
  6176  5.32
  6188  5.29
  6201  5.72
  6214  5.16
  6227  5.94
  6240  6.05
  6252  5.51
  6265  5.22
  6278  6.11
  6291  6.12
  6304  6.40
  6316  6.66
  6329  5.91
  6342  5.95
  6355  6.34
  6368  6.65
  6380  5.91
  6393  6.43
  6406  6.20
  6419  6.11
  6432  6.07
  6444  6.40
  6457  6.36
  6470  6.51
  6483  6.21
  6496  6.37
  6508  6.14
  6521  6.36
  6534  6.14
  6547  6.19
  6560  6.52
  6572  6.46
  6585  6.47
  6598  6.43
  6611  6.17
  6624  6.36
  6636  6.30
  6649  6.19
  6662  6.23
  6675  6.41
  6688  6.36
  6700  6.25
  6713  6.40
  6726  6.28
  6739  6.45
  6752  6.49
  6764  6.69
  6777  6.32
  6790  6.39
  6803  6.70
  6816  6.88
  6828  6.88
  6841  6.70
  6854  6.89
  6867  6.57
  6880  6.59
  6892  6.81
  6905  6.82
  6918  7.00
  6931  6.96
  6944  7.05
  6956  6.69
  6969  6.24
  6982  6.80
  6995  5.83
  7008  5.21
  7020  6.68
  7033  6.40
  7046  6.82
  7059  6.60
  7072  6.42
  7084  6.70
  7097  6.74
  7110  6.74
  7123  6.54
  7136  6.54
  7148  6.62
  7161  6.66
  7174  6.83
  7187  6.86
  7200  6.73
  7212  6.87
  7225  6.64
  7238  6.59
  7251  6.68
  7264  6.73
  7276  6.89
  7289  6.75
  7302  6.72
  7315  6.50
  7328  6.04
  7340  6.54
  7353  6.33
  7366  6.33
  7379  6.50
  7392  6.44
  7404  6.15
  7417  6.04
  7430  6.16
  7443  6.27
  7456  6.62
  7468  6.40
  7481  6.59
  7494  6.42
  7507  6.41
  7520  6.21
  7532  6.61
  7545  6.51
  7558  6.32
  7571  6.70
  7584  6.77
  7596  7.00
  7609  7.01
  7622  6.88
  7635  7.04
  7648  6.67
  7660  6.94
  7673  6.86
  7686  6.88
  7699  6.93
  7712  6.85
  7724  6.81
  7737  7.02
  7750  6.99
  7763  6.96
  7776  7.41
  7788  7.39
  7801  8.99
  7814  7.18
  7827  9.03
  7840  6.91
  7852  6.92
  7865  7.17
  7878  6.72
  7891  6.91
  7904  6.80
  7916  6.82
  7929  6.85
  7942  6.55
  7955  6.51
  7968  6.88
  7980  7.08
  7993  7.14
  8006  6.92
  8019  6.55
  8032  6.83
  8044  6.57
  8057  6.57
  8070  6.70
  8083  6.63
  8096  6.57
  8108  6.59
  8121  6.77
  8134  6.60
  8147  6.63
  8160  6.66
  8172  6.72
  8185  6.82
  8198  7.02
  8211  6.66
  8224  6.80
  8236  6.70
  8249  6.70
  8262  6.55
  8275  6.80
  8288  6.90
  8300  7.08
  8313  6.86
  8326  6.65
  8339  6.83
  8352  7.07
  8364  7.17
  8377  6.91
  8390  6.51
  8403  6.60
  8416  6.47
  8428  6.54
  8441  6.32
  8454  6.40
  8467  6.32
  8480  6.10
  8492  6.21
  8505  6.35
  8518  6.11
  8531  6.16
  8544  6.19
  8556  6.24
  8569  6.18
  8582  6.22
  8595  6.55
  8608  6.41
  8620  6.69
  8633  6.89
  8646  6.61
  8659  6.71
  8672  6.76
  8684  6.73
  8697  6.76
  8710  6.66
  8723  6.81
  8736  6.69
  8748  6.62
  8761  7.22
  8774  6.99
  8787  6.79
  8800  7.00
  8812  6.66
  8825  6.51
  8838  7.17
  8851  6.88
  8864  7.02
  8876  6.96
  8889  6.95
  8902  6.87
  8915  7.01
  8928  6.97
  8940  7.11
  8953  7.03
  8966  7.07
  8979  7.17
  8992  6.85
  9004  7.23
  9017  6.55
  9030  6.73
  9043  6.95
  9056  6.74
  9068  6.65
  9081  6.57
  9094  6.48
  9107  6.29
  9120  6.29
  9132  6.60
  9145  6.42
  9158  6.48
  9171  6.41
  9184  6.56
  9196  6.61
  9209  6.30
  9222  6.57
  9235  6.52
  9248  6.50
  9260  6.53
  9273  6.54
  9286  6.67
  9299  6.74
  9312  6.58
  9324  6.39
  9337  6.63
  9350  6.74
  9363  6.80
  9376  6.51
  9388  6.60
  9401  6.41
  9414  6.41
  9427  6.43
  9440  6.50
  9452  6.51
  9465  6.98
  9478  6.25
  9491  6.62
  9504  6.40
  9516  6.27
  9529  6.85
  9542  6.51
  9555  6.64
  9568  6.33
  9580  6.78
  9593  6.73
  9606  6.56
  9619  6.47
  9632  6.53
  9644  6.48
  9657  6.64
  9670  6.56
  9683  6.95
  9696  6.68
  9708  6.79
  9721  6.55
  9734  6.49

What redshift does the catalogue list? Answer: 0.19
